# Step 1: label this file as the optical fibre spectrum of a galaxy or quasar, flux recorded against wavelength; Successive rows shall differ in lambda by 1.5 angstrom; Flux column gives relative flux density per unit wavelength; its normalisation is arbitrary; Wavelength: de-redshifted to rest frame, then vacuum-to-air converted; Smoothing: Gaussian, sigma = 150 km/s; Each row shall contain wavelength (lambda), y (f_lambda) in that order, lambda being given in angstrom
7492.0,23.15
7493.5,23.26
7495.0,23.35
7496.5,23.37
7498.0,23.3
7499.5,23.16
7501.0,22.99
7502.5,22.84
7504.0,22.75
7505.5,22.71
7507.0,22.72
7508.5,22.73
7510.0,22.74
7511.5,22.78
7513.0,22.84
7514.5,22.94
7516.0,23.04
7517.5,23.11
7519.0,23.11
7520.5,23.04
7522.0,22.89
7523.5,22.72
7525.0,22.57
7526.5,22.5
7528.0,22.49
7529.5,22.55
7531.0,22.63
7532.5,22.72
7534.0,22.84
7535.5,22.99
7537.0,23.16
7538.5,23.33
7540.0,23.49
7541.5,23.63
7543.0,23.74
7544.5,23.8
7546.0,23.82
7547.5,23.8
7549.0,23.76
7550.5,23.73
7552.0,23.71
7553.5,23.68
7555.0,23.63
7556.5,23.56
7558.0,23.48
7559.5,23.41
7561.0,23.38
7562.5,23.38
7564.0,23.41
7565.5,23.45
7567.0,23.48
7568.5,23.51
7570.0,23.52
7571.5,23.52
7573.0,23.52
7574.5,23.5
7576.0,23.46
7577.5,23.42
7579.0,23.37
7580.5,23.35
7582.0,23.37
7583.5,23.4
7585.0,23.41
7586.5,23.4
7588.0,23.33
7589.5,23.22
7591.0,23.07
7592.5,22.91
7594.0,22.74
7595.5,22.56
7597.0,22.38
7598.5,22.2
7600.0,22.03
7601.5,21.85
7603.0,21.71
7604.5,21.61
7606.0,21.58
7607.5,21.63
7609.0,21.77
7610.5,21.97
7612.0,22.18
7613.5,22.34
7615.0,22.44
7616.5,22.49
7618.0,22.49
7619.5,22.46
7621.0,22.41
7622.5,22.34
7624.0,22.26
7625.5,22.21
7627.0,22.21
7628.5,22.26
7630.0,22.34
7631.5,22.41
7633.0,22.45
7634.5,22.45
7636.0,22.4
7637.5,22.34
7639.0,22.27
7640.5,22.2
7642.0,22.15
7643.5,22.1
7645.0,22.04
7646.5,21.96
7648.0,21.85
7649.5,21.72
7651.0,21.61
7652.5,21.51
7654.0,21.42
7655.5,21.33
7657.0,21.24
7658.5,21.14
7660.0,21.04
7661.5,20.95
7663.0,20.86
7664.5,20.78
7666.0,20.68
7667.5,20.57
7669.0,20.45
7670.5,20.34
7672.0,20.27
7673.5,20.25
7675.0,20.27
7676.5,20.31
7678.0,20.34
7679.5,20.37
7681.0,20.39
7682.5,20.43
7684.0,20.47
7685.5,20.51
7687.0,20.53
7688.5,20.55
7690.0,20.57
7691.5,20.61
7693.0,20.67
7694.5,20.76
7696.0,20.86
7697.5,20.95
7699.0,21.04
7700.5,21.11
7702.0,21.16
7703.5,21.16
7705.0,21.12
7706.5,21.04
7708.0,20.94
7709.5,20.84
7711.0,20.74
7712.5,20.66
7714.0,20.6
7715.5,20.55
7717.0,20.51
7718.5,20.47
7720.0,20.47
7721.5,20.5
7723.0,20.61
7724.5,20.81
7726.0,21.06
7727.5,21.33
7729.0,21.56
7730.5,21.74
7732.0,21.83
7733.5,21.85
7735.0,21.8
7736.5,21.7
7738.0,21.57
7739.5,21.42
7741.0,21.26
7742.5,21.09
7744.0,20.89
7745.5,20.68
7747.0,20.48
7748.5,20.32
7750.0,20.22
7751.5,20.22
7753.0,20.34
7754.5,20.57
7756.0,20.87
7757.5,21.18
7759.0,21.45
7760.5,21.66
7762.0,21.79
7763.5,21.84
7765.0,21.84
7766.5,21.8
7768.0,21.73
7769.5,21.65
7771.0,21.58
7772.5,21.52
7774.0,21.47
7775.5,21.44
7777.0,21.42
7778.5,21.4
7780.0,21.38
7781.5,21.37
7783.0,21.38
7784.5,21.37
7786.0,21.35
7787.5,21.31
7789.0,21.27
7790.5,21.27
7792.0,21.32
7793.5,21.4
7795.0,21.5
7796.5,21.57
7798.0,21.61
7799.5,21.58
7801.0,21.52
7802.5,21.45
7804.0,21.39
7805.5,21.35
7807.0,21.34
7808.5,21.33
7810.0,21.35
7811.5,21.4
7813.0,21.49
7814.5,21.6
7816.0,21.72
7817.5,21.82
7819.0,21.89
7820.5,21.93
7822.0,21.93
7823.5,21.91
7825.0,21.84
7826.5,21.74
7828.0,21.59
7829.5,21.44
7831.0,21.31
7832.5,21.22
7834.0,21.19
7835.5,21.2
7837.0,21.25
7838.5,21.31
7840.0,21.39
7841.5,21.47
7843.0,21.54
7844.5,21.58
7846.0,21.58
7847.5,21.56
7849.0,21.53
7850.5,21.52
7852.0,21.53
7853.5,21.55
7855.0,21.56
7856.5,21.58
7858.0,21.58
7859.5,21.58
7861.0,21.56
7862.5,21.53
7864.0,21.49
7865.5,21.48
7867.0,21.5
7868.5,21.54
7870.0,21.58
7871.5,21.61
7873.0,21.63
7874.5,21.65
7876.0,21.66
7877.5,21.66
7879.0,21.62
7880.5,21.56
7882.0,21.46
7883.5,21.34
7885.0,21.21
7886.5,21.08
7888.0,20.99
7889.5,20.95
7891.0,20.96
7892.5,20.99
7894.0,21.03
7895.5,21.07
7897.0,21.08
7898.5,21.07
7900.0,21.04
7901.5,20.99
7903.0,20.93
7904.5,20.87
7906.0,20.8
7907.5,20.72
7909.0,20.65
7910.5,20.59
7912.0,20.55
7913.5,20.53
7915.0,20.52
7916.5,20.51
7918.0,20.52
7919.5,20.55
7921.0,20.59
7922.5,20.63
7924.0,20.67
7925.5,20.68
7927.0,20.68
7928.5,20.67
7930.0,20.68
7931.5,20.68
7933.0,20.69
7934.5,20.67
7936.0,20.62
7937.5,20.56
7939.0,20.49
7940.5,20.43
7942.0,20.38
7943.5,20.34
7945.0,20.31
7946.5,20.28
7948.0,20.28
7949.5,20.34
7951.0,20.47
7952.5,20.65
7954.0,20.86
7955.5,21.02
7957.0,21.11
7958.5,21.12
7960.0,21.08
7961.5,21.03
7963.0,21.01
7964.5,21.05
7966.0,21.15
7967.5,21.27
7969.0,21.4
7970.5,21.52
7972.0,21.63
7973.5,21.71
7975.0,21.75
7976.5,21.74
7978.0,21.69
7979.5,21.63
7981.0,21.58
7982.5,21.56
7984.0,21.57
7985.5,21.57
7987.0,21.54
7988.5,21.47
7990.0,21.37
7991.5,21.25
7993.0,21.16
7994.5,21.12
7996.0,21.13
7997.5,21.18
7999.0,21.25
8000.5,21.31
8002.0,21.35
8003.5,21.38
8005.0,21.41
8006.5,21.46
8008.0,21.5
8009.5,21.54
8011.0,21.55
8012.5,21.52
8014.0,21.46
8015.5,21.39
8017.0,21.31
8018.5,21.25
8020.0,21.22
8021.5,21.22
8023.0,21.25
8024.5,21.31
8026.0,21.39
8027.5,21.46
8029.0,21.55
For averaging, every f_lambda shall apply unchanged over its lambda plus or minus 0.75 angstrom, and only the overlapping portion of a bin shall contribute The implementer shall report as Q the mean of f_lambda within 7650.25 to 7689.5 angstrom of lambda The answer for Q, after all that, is 20.7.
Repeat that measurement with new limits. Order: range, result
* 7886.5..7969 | 20.8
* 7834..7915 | 21.3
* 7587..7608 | 22.4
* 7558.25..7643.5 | 22.7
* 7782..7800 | 21.4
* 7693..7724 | 20.8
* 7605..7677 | 21.7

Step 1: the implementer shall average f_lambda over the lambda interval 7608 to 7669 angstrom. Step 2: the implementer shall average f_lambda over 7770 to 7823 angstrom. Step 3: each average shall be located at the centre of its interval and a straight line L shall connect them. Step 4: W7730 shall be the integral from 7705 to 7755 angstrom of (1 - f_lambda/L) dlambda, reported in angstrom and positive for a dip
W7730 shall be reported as 1.7 angstrom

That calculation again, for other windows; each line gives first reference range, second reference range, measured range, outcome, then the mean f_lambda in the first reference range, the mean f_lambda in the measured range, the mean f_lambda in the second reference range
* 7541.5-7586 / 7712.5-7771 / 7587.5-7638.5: 1.2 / 23.5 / 22.3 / 21.1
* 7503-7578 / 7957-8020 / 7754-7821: 2.2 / 23.2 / 21.5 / 21.4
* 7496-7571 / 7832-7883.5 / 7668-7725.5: 4.4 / 23.2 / 20.6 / 21.5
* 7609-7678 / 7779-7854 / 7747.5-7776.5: 0.4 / 21.7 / 21.2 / 21.5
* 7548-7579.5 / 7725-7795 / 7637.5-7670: 1.5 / 23.5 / 21.4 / 21.3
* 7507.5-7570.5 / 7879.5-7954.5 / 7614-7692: 3.6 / 23.2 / 21.4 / 20.7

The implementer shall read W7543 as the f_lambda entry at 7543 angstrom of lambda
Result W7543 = 23.74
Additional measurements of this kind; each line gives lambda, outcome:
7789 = 21.27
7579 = 23.37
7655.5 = 21.33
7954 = 20.86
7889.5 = 20.95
